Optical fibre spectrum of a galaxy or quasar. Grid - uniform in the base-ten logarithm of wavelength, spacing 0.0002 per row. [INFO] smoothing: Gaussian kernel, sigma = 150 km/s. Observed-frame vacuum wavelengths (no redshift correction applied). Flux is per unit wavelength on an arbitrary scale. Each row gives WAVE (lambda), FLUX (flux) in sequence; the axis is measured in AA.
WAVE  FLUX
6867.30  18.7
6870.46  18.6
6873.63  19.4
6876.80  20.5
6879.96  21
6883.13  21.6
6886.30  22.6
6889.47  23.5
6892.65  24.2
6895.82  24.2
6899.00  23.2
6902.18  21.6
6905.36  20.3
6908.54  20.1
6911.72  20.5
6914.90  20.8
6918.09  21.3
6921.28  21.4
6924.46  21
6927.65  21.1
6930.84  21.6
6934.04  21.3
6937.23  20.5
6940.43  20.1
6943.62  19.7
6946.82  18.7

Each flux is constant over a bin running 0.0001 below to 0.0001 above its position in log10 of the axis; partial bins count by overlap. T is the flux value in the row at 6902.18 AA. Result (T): 21.6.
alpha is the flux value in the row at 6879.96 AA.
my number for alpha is 21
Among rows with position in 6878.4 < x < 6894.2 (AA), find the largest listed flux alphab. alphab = 24.2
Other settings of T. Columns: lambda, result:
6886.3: 22.6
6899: 23.2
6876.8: 20.5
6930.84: 21.6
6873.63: 19.4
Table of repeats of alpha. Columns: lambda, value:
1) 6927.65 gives 21.1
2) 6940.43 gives 20.1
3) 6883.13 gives 21.6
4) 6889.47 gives 23.5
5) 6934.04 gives 21.3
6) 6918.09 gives 21.3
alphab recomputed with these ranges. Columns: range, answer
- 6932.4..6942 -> 21.3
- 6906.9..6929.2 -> 21.4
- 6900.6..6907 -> 21.6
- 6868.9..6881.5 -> 21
